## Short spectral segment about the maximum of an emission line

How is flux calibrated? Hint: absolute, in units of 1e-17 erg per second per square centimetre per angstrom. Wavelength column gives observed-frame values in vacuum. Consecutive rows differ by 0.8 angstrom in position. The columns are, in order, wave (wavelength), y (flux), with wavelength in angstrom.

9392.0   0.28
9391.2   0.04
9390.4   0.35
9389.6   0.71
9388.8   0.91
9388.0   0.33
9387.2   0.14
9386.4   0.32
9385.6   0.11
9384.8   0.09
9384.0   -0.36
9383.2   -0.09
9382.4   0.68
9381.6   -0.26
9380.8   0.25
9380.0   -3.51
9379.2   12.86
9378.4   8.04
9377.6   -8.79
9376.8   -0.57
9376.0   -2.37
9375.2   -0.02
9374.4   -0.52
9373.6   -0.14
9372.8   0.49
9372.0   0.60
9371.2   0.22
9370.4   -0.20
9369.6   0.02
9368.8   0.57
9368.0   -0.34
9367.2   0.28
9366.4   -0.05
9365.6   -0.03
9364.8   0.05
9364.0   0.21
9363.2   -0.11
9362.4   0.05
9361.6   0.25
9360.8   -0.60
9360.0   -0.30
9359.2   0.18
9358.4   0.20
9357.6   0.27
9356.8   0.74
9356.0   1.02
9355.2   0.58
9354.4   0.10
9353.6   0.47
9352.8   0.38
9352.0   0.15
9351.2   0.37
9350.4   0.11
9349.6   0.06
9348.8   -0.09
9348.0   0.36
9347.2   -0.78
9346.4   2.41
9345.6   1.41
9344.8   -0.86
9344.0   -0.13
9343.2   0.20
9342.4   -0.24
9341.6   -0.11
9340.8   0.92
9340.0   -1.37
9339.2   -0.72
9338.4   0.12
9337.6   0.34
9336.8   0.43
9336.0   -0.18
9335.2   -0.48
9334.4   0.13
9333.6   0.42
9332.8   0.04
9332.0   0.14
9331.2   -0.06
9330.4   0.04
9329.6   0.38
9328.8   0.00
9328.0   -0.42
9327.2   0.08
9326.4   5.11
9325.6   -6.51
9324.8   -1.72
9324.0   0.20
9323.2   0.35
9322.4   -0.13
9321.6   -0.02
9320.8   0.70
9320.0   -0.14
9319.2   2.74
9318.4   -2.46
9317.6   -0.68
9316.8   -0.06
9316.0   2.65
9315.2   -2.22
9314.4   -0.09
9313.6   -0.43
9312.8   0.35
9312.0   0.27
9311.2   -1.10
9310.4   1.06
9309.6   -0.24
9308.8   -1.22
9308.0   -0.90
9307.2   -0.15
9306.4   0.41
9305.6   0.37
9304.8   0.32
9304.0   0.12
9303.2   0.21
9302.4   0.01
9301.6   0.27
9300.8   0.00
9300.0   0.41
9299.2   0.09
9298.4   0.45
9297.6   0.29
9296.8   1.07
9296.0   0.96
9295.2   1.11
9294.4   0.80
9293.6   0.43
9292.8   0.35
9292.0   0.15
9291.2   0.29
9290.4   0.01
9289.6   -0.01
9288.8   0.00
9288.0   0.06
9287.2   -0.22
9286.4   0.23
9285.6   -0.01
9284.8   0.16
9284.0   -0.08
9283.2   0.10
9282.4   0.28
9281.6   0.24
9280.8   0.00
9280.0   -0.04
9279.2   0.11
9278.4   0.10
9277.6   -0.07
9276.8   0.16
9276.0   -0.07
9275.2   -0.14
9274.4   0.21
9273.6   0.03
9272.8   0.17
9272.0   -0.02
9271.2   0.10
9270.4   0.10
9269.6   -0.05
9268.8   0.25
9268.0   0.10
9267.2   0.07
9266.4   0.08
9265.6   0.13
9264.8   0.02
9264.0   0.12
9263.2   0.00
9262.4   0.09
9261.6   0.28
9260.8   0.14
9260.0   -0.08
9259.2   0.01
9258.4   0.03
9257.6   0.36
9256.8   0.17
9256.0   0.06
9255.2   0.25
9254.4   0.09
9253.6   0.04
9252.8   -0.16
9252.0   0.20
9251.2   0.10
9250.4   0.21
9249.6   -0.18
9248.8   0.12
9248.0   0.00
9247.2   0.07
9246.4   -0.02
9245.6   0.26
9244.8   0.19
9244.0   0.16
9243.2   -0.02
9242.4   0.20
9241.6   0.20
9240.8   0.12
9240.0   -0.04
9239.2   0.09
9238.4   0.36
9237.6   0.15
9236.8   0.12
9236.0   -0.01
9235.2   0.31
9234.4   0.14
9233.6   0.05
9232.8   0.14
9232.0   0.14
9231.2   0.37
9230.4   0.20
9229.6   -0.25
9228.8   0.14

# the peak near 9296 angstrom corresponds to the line H-beta 4861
